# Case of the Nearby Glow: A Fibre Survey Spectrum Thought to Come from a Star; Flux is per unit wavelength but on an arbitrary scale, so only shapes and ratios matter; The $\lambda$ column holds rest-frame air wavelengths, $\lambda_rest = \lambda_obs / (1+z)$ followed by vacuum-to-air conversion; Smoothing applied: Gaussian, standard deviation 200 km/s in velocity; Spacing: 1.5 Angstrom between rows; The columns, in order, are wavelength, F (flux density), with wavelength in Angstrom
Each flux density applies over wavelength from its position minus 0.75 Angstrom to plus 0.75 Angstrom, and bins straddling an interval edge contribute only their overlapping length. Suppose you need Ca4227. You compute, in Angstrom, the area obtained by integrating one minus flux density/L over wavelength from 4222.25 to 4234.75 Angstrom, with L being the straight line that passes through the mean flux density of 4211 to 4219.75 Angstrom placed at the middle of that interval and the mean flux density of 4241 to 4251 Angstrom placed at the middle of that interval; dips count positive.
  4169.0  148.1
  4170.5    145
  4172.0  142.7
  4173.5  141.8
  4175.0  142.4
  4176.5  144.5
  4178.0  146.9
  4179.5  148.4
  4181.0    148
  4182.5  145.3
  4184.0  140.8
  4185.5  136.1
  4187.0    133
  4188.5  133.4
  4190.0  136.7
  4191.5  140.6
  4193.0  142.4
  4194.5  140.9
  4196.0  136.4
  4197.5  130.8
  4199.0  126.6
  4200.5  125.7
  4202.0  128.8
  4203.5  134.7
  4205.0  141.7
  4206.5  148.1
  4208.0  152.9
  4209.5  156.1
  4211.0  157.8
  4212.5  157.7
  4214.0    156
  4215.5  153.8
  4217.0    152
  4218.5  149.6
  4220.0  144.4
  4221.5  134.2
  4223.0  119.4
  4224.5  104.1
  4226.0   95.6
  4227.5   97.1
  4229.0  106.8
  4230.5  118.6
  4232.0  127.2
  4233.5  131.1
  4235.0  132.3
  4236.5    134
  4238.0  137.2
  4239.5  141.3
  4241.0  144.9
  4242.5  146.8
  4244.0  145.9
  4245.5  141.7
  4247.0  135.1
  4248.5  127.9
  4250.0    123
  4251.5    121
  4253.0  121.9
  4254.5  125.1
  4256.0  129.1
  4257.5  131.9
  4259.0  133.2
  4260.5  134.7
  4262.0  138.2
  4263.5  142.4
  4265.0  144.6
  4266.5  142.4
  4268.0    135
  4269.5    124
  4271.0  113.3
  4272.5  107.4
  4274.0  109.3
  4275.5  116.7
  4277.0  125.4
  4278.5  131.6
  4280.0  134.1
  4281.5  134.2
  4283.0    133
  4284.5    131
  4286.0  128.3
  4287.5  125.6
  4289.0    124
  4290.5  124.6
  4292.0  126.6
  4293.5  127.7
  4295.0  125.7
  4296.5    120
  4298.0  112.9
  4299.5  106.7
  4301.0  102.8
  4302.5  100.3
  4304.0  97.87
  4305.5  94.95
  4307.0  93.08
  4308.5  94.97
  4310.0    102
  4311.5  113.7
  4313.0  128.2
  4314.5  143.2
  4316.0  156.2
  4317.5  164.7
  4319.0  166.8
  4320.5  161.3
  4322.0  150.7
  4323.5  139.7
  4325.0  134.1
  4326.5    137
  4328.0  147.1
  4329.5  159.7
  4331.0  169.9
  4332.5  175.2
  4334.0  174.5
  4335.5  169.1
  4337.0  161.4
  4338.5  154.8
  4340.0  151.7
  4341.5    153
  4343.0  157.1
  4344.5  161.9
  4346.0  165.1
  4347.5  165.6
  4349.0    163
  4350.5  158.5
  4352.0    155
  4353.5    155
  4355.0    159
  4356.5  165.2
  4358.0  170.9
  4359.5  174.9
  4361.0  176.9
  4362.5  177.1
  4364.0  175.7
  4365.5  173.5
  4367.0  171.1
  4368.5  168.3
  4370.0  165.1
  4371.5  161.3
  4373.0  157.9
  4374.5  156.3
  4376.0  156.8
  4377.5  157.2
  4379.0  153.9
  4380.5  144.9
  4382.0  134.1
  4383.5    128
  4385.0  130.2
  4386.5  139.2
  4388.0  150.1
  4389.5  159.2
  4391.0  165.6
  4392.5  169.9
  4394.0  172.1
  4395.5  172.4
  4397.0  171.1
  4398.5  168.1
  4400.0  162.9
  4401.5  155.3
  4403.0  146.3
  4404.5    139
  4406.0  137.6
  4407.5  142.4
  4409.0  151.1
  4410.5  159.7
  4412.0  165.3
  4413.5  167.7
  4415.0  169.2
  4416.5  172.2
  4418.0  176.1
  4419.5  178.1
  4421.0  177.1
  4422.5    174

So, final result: 2.8 Angstrom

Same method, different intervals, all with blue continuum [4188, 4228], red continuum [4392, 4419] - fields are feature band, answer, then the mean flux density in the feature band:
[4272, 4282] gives 1.6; 123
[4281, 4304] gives 4.2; 121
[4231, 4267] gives 1.9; 135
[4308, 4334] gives 1.0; 145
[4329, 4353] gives -1.4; 162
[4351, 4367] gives -1.3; 168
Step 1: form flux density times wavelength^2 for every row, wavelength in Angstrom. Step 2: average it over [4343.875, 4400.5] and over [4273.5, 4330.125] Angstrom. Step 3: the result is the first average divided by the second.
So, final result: 1.3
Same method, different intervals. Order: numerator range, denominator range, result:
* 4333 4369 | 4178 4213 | 1.26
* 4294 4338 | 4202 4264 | 1.04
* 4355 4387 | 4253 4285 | 1.29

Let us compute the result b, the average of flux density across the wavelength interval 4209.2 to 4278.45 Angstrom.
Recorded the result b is 132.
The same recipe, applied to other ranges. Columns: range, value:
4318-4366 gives 161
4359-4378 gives 167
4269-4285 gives 124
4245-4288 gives 129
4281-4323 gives 125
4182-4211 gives 139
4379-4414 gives 153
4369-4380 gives 158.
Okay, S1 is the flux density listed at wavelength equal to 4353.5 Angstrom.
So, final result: 155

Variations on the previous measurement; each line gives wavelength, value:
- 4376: 156.8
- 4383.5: 128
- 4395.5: 172.4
